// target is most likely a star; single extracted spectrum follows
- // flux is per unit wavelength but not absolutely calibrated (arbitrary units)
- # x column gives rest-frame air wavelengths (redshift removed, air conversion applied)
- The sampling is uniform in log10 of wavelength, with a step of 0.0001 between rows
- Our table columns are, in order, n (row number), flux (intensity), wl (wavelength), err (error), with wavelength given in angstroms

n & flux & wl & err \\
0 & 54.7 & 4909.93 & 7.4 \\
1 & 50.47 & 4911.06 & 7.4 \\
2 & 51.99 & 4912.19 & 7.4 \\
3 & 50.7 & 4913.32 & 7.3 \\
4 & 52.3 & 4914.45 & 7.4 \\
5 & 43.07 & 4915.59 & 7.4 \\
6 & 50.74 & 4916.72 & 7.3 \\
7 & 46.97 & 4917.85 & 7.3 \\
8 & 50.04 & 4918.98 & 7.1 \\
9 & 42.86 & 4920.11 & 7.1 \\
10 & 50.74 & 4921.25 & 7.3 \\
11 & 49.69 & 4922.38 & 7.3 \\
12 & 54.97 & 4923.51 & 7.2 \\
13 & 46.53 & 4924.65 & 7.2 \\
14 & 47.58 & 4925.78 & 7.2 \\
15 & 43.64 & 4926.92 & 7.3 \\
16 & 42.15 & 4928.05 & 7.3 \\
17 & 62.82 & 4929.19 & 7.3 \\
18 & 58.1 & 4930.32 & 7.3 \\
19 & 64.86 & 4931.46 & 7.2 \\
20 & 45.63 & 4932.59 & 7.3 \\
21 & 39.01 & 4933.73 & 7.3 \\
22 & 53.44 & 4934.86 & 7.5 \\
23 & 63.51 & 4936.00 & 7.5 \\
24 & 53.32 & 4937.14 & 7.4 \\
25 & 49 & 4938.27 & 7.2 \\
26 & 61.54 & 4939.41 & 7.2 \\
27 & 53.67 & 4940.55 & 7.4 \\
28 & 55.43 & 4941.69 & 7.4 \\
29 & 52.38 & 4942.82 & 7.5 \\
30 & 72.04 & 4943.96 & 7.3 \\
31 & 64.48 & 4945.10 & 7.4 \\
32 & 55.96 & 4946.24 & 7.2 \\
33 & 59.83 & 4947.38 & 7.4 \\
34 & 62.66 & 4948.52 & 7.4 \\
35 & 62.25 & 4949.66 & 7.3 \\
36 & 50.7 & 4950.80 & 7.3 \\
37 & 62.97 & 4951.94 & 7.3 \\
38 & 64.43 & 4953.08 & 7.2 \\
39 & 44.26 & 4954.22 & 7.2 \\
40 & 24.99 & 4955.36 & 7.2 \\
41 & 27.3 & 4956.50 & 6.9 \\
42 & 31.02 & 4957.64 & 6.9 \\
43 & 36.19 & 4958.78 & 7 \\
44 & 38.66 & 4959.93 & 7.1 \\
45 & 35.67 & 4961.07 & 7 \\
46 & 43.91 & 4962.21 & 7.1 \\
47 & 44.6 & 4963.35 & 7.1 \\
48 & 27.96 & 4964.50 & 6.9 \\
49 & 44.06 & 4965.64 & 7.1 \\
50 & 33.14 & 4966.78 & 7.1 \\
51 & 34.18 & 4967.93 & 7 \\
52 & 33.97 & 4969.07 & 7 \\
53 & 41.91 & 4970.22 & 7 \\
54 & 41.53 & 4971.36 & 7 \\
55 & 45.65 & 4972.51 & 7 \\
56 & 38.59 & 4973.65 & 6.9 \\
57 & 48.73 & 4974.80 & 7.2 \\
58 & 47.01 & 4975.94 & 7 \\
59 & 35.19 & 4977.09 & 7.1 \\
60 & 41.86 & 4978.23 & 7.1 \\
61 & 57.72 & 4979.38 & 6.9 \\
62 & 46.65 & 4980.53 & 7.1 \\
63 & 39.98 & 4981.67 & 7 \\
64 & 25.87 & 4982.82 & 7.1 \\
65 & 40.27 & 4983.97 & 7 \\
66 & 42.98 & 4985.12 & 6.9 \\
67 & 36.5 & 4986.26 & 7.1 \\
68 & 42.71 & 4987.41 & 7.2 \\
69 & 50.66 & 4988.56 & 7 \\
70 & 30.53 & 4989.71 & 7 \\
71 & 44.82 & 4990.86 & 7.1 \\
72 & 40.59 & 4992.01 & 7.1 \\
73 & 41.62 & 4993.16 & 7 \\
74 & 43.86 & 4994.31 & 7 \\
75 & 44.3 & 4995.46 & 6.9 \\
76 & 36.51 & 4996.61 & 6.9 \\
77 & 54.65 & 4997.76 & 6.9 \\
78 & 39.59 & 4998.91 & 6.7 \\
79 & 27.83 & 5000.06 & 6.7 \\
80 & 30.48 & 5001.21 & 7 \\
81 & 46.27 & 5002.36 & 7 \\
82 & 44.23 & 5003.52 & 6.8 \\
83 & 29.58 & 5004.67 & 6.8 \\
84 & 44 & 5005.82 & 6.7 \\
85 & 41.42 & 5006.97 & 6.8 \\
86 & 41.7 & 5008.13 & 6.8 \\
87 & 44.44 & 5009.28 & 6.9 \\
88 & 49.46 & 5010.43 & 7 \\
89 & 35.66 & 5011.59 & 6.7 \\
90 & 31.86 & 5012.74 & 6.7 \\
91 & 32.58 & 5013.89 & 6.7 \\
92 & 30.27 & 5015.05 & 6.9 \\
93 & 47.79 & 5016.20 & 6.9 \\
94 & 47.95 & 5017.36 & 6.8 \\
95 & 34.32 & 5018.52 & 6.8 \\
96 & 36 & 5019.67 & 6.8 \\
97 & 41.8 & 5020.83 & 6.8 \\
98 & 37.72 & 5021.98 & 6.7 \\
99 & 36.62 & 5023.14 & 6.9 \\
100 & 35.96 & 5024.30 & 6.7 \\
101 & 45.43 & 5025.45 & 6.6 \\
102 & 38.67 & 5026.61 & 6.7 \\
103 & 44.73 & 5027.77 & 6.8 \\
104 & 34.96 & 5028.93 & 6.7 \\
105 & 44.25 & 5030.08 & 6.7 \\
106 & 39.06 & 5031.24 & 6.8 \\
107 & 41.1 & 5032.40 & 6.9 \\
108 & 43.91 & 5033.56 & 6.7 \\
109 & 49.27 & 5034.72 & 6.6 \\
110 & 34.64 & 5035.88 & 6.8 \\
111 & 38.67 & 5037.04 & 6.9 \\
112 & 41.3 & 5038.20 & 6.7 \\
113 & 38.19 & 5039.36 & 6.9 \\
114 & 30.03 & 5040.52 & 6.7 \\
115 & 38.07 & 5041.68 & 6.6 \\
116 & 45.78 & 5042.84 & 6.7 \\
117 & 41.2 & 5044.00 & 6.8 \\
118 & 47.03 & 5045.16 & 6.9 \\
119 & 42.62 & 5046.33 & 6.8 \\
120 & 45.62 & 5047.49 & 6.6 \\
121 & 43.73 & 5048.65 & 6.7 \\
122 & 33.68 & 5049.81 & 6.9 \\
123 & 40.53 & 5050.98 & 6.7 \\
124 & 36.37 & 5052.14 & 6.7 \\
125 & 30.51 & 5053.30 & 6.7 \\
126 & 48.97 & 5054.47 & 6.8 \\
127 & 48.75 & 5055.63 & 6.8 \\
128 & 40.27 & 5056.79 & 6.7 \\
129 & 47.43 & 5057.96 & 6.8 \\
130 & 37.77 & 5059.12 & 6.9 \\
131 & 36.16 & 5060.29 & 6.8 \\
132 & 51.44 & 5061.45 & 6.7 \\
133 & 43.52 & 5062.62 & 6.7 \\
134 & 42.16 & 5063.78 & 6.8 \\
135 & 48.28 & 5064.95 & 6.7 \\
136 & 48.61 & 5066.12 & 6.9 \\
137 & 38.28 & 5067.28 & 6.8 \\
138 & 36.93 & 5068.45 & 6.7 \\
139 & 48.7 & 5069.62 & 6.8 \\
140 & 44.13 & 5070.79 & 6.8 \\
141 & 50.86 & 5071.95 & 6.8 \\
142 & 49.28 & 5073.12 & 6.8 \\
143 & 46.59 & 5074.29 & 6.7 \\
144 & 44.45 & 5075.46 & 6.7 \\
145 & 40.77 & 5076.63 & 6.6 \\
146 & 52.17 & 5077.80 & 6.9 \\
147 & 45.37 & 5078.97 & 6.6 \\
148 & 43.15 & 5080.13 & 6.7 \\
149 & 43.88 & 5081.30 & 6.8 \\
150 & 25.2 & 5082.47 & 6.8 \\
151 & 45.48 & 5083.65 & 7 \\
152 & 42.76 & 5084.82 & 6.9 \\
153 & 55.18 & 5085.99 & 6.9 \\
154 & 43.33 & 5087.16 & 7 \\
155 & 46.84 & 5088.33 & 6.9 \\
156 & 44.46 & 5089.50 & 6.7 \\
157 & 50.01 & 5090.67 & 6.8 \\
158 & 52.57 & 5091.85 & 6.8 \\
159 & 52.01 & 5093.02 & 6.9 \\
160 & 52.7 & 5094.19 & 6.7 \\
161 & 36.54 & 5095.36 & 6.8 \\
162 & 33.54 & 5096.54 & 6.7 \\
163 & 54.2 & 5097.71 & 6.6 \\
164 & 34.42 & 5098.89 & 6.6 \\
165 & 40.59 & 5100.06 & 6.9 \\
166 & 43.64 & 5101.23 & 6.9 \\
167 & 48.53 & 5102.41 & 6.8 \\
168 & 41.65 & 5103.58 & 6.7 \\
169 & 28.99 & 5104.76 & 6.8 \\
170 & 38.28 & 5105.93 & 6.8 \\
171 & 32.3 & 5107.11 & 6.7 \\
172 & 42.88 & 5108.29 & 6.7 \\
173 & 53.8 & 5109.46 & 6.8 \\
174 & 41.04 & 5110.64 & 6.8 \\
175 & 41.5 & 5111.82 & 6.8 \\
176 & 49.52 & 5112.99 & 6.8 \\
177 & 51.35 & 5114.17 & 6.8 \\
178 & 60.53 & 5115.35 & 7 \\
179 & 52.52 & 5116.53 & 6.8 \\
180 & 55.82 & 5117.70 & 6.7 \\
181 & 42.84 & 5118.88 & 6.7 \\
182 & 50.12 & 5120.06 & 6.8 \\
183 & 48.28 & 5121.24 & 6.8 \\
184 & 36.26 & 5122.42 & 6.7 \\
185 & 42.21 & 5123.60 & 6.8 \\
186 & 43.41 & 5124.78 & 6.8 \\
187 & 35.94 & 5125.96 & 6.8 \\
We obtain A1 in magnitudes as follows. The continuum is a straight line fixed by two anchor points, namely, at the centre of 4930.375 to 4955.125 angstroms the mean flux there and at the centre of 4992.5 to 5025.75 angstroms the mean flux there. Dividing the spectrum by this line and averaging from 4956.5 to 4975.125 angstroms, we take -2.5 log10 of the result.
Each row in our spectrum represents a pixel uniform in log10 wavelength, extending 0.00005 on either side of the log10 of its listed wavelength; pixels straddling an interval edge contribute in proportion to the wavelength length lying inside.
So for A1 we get 0.30 mag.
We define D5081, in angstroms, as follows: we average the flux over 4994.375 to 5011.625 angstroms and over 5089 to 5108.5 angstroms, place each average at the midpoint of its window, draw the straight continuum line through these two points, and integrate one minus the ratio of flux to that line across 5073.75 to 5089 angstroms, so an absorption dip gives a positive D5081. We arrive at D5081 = -0.65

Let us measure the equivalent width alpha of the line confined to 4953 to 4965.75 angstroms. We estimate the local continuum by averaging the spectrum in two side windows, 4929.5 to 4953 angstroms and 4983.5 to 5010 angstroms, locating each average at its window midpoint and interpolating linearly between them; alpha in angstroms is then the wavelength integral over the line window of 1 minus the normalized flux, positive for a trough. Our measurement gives 3.6 angstroms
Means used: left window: 57.3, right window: 40.9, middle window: 37.4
